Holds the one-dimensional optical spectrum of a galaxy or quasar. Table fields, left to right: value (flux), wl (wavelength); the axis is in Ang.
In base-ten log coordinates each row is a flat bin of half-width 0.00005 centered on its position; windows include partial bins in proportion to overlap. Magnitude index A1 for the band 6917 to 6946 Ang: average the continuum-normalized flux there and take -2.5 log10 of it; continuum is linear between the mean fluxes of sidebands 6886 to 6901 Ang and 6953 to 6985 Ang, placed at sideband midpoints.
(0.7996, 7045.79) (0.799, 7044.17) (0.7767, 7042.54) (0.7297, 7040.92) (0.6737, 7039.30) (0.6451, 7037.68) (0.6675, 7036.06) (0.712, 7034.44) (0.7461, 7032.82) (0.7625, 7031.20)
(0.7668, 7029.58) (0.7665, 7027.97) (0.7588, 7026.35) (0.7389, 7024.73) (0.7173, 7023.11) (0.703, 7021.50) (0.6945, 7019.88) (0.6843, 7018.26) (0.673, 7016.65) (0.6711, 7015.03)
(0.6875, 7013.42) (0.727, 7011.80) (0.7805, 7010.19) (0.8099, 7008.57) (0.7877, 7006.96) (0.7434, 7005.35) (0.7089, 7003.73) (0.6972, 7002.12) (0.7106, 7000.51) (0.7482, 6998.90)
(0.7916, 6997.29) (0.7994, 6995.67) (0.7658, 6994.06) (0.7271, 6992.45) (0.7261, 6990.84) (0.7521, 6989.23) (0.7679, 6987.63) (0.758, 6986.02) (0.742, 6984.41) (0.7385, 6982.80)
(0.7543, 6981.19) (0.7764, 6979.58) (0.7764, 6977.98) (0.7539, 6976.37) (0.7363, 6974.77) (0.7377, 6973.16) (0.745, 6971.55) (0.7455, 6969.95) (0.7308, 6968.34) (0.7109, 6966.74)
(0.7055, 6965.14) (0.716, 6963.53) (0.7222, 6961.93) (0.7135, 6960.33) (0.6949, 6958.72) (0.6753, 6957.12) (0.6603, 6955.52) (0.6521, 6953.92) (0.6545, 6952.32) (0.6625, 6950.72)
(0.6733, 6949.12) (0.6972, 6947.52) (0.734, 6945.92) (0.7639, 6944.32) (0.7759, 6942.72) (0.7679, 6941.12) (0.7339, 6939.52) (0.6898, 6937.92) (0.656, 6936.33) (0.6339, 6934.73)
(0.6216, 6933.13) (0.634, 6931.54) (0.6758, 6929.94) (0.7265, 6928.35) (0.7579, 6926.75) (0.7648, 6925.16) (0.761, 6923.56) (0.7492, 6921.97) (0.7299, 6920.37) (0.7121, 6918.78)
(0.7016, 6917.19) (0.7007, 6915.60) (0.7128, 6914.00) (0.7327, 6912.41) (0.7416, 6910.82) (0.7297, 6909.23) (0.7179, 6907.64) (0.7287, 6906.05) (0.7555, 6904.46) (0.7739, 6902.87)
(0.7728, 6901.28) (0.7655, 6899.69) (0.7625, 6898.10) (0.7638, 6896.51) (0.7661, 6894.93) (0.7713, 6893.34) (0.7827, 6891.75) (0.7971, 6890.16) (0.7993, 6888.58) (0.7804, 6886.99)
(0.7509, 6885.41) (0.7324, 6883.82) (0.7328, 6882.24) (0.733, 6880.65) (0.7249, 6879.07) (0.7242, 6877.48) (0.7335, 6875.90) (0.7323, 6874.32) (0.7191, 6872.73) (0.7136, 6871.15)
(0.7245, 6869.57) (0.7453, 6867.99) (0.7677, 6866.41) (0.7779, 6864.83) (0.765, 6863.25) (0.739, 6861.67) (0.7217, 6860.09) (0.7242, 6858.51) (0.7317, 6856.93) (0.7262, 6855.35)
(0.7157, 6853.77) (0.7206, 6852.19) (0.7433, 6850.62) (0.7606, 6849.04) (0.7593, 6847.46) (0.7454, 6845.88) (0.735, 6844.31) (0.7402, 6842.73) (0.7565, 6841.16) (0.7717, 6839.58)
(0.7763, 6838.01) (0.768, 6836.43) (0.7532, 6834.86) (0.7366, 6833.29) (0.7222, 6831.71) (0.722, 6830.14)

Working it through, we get 0.05 mag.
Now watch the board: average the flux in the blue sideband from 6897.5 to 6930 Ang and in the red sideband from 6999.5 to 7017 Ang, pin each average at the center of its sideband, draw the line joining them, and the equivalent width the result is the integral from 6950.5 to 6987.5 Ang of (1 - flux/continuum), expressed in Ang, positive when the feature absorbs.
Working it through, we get 0.53 Ang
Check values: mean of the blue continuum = 0.738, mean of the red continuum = 0.729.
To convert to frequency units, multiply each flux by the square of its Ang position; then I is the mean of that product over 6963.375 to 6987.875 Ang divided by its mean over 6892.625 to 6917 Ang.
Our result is 1.0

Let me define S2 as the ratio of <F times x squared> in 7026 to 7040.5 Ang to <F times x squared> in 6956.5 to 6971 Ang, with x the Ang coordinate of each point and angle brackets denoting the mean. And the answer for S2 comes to 1.03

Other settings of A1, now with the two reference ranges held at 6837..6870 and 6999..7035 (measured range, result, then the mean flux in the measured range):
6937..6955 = 0.042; 0.708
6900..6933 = 0.018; 0.727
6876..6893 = -0.018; 0.755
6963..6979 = -0.004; 0.737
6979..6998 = -0.036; 0.758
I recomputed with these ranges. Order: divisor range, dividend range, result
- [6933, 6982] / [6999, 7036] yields 1.04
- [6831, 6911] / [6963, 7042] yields 1.02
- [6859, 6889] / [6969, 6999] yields 1.05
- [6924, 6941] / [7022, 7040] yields 1.07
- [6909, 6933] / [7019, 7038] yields 1.04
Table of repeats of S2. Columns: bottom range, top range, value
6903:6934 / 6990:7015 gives 1.06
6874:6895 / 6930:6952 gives 0.94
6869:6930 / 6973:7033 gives 1.03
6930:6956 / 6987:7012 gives 1.11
